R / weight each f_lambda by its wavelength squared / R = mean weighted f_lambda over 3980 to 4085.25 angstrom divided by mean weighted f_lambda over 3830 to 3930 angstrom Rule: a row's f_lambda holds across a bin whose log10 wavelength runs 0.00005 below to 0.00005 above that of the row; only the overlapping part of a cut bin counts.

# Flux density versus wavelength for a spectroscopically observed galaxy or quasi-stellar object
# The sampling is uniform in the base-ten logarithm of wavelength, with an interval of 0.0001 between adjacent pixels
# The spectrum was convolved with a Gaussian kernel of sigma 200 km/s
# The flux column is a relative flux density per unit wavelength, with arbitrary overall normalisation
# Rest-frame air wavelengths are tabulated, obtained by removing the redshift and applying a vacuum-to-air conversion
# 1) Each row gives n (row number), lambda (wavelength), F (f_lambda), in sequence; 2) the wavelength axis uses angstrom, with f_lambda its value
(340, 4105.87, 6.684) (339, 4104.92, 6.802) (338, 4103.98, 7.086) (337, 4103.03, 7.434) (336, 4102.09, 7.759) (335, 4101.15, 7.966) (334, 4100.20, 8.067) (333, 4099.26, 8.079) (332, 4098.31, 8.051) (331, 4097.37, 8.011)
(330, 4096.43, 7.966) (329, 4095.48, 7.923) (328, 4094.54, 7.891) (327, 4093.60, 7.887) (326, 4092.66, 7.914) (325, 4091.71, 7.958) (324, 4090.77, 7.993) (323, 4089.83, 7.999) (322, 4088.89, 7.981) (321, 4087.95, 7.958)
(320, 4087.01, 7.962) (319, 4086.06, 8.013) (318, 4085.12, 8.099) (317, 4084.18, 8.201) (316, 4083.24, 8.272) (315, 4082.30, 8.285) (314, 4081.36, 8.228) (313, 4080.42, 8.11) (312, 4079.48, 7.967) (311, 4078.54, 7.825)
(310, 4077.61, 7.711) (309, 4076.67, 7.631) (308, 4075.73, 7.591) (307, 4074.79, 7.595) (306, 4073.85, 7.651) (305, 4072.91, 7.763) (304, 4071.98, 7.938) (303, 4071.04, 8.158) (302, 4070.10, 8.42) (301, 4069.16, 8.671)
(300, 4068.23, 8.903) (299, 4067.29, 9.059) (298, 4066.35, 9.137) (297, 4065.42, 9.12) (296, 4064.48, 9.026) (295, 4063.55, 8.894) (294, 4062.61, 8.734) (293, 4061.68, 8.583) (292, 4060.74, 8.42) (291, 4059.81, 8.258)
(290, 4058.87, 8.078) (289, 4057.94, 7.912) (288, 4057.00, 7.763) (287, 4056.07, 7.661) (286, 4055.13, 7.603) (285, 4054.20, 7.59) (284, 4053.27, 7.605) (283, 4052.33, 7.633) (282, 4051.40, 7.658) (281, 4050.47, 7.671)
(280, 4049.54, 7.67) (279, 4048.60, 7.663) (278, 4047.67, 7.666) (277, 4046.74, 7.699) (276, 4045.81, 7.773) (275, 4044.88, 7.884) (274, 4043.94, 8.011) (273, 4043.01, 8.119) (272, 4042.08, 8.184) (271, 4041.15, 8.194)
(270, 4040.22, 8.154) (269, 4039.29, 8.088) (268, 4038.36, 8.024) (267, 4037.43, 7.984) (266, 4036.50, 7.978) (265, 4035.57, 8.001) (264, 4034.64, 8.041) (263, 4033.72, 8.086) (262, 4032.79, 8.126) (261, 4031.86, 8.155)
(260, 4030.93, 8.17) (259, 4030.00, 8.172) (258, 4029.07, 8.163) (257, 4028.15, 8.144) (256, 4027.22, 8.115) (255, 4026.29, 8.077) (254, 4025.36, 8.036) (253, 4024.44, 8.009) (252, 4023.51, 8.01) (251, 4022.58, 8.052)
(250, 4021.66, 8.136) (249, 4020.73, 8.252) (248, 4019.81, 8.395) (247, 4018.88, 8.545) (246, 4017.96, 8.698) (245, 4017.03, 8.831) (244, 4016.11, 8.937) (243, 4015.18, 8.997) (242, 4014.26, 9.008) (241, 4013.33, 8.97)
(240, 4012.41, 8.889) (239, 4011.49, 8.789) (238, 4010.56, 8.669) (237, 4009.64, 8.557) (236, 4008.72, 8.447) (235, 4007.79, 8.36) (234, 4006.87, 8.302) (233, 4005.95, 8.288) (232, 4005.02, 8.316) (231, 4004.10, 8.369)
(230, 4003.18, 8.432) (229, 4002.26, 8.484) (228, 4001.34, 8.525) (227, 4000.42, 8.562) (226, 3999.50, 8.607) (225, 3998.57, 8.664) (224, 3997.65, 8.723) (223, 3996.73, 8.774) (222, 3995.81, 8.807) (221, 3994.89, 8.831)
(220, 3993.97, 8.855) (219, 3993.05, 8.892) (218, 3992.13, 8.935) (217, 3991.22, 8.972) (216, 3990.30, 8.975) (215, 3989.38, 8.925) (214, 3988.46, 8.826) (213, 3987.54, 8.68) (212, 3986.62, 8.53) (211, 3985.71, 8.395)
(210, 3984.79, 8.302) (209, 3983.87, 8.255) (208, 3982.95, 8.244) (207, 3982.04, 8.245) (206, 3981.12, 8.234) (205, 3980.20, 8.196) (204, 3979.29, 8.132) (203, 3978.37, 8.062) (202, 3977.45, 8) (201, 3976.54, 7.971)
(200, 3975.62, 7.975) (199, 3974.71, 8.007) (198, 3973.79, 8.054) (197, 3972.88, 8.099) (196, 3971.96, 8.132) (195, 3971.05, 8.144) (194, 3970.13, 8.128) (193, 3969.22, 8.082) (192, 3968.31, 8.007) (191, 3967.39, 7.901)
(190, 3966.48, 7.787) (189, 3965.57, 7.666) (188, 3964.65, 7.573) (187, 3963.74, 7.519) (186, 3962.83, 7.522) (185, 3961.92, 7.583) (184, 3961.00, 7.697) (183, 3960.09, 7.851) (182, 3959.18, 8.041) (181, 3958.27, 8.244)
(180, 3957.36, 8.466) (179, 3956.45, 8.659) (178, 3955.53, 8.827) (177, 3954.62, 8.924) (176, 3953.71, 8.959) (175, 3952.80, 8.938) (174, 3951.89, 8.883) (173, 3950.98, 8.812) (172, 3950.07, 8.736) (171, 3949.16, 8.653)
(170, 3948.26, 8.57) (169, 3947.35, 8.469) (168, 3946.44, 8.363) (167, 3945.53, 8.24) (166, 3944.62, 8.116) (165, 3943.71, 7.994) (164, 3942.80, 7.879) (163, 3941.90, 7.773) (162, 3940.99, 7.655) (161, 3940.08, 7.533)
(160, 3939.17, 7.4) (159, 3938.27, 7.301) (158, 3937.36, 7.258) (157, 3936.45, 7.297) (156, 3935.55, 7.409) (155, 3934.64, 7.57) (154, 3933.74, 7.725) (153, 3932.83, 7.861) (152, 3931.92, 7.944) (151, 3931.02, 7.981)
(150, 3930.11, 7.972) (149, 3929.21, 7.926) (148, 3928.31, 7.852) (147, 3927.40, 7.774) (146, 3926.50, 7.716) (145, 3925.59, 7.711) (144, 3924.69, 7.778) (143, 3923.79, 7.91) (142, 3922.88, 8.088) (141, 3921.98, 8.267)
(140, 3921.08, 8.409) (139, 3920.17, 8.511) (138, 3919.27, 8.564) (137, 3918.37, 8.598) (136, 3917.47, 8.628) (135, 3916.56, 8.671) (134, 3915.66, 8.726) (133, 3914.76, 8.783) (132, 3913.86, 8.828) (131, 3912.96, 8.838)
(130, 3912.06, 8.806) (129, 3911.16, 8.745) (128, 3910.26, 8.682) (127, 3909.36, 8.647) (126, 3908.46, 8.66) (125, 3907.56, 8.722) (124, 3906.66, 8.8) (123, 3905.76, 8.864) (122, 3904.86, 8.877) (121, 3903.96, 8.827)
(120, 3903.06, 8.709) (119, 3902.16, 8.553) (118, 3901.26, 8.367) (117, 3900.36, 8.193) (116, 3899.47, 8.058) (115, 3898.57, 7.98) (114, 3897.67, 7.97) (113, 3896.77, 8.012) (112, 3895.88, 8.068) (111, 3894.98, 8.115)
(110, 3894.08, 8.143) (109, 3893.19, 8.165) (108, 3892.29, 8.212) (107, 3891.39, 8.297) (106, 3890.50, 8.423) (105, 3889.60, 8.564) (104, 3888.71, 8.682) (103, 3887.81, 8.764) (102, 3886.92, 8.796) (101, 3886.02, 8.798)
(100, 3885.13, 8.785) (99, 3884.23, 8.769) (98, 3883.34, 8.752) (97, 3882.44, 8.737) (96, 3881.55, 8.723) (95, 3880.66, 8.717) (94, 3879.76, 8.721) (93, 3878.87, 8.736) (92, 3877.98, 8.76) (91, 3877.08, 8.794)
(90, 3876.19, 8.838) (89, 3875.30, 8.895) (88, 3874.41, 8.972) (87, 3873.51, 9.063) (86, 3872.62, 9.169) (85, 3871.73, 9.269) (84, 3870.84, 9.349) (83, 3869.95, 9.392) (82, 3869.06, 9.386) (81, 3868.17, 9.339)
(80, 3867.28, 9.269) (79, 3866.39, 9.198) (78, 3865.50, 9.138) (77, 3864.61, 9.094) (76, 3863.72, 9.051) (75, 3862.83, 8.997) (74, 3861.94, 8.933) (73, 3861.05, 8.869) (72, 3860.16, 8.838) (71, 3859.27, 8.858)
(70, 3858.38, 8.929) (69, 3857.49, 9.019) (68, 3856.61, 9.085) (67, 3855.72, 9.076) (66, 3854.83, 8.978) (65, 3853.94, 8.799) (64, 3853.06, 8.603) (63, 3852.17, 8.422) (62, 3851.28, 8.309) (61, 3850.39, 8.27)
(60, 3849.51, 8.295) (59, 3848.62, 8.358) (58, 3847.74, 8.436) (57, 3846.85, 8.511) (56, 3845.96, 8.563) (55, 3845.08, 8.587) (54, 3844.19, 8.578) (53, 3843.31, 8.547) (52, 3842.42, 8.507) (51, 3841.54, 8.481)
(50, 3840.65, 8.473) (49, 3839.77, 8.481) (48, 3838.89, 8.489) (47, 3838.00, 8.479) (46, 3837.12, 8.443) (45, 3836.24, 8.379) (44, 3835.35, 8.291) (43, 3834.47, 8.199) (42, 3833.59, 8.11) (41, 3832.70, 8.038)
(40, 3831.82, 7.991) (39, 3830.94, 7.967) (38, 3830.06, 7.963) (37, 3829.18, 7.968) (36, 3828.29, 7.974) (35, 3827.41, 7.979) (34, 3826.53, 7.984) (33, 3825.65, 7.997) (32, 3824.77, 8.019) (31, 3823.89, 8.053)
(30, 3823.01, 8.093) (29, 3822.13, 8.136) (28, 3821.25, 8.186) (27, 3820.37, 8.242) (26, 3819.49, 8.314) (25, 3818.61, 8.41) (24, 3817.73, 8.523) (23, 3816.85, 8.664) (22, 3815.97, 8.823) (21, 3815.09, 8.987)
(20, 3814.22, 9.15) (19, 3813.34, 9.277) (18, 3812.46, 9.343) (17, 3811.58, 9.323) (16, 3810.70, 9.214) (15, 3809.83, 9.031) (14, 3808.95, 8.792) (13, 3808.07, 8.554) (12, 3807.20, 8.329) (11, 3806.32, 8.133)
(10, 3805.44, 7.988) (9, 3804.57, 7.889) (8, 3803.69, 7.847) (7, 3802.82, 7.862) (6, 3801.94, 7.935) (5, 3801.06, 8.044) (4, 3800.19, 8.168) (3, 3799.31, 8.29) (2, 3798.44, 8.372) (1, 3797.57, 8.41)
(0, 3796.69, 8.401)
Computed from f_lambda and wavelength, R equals 1.04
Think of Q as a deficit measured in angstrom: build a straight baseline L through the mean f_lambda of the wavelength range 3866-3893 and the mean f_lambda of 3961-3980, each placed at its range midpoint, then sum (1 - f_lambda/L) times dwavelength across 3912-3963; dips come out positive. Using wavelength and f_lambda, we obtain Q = 0.6 angstrom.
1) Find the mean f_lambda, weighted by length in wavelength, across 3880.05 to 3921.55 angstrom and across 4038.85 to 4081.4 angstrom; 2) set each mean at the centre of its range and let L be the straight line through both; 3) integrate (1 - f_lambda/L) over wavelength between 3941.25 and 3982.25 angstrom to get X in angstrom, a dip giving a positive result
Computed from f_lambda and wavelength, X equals 1.0 angstrom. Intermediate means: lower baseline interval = 8.55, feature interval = 8.18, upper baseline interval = 8.08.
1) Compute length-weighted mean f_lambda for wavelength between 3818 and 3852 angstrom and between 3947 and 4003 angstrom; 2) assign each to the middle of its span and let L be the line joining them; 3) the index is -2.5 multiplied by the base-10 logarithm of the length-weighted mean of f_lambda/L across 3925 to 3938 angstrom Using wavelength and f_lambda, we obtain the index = 0.085 mag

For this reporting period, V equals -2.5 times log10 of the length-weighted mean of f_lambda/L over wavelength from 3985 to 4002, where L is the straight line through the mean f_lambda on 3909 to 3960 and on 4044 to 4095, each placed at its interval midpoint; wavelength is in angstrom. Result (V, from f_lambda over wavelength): -0.08 mag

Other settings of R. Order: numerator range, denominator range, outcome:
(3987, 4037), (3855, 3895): 1.03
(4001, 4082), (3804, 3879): 1.05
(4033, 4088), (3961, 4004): 1.01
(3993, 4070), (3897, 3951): 1.07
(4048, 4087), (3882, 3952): 1.06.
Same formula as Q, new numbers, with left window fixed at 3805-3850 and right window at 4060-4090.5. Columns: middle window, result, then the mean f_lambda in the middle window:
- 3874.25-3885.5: -0.5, 8.78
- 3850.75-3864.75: -0.8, 8.85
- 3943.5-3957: -0.5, 8.62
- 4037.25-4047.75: 0.4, 7.99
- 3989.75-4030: -1.2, 8.54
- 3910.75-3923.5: -0.4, 8.59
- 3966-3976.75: 0.4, 8.03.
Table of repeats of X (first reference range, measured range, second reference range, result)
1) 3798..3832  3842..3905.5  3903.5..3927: -1.86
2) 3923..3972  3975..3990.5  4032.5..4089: -0.58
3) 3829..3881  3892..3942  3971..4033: 2.35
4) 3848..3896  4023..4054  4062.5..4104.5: 1.07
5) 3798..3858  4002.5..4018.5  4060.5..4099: -0.76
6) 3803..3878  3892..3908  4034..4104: 0.18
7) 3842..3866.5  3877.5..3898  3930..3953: -0.14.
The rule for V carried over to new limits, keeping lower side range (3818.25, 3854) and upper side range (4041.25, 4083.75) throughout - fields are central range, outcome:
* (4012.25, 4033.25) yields -0.03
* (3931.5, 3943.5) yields 0.08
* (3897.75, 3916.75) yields -0.05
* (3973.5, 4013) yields -0.05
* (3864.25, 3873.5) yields -0.12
